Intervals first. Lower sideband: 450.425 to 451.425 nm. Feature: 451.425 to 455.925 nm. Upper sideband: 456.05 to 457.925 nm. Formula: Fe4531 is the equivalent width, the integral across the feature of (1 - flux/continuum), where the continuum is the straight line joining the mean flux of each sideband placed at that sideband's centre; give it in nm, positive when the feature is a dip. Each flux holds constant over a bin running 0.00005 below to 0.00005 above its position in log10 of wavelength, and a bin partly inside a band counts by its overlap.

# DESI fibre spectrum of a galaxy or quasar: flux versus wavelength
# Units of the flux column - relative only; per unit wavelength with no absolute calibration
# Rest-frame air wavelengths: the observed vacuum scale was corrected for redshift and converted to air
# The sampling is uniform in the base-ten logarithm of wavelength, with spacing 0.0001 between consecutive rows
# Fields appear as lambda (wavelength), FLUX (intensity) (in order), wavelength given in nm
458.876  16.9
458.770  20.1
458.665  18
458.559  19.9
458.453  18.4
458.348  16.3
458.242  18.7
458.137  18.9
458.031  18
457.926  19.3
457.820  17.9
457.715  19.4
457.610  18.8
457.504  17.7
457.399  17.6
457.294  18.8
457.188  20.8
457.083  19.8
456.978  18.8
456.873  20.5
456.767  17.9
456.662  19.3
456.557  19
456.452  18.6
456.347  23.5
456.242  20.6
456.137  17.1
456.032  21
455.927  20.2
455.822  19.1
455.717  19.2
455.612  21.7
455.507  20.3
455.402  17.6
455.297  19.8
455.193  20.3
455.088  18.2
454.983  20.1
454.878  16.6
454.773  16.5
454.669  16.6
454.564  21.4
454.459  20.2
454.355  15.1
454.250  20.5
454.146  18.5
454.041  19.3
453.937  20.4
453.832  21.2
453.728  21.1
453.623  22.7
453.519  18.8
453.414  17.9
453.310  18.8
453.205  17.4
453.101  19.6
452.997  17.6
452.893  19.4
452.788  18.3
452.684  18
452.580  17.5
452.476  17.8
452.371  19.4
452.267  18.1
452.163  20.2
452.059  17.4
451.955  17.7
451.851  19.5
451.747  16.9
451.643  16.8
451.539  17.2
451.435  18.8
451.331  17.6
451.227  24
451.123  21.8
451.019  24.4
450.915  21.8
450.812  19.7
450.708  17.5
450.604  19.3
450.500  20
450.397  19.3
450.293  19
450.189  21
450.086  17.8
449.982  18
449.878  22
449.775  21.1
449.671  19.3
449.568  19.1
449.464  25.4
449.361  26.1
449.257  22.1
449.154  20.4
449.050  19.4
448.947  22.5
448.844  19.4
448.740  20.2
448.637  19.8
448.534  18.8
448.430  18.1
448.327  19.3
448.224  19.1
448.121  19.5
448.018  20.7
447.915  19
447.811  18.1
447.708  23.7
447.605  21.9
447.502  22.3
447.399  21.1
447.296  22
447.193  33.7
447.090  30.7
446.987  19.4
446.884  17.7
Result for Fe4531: 0.249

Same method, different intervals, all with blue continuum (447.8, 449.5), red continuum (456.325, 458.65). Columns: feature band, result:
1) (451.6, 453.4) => 0.14 nm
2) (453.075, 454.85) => 0.04 nm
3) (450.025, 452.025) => 0.06 nm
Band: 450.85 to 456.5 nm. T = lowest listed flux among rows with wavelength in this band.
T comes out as 15.1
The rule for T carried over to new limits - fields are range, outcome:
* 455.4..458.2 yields 17.1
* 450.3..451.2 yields 17.5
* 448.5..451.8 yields 16.8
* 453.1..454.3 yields 17.4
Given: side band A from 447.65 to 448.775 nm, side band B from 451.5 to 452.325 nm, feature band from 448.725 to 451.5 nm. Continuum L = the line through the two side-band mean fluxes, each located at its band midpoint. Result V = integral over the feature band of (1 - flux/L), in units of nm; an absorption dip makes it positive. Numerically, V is -0.27 nm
